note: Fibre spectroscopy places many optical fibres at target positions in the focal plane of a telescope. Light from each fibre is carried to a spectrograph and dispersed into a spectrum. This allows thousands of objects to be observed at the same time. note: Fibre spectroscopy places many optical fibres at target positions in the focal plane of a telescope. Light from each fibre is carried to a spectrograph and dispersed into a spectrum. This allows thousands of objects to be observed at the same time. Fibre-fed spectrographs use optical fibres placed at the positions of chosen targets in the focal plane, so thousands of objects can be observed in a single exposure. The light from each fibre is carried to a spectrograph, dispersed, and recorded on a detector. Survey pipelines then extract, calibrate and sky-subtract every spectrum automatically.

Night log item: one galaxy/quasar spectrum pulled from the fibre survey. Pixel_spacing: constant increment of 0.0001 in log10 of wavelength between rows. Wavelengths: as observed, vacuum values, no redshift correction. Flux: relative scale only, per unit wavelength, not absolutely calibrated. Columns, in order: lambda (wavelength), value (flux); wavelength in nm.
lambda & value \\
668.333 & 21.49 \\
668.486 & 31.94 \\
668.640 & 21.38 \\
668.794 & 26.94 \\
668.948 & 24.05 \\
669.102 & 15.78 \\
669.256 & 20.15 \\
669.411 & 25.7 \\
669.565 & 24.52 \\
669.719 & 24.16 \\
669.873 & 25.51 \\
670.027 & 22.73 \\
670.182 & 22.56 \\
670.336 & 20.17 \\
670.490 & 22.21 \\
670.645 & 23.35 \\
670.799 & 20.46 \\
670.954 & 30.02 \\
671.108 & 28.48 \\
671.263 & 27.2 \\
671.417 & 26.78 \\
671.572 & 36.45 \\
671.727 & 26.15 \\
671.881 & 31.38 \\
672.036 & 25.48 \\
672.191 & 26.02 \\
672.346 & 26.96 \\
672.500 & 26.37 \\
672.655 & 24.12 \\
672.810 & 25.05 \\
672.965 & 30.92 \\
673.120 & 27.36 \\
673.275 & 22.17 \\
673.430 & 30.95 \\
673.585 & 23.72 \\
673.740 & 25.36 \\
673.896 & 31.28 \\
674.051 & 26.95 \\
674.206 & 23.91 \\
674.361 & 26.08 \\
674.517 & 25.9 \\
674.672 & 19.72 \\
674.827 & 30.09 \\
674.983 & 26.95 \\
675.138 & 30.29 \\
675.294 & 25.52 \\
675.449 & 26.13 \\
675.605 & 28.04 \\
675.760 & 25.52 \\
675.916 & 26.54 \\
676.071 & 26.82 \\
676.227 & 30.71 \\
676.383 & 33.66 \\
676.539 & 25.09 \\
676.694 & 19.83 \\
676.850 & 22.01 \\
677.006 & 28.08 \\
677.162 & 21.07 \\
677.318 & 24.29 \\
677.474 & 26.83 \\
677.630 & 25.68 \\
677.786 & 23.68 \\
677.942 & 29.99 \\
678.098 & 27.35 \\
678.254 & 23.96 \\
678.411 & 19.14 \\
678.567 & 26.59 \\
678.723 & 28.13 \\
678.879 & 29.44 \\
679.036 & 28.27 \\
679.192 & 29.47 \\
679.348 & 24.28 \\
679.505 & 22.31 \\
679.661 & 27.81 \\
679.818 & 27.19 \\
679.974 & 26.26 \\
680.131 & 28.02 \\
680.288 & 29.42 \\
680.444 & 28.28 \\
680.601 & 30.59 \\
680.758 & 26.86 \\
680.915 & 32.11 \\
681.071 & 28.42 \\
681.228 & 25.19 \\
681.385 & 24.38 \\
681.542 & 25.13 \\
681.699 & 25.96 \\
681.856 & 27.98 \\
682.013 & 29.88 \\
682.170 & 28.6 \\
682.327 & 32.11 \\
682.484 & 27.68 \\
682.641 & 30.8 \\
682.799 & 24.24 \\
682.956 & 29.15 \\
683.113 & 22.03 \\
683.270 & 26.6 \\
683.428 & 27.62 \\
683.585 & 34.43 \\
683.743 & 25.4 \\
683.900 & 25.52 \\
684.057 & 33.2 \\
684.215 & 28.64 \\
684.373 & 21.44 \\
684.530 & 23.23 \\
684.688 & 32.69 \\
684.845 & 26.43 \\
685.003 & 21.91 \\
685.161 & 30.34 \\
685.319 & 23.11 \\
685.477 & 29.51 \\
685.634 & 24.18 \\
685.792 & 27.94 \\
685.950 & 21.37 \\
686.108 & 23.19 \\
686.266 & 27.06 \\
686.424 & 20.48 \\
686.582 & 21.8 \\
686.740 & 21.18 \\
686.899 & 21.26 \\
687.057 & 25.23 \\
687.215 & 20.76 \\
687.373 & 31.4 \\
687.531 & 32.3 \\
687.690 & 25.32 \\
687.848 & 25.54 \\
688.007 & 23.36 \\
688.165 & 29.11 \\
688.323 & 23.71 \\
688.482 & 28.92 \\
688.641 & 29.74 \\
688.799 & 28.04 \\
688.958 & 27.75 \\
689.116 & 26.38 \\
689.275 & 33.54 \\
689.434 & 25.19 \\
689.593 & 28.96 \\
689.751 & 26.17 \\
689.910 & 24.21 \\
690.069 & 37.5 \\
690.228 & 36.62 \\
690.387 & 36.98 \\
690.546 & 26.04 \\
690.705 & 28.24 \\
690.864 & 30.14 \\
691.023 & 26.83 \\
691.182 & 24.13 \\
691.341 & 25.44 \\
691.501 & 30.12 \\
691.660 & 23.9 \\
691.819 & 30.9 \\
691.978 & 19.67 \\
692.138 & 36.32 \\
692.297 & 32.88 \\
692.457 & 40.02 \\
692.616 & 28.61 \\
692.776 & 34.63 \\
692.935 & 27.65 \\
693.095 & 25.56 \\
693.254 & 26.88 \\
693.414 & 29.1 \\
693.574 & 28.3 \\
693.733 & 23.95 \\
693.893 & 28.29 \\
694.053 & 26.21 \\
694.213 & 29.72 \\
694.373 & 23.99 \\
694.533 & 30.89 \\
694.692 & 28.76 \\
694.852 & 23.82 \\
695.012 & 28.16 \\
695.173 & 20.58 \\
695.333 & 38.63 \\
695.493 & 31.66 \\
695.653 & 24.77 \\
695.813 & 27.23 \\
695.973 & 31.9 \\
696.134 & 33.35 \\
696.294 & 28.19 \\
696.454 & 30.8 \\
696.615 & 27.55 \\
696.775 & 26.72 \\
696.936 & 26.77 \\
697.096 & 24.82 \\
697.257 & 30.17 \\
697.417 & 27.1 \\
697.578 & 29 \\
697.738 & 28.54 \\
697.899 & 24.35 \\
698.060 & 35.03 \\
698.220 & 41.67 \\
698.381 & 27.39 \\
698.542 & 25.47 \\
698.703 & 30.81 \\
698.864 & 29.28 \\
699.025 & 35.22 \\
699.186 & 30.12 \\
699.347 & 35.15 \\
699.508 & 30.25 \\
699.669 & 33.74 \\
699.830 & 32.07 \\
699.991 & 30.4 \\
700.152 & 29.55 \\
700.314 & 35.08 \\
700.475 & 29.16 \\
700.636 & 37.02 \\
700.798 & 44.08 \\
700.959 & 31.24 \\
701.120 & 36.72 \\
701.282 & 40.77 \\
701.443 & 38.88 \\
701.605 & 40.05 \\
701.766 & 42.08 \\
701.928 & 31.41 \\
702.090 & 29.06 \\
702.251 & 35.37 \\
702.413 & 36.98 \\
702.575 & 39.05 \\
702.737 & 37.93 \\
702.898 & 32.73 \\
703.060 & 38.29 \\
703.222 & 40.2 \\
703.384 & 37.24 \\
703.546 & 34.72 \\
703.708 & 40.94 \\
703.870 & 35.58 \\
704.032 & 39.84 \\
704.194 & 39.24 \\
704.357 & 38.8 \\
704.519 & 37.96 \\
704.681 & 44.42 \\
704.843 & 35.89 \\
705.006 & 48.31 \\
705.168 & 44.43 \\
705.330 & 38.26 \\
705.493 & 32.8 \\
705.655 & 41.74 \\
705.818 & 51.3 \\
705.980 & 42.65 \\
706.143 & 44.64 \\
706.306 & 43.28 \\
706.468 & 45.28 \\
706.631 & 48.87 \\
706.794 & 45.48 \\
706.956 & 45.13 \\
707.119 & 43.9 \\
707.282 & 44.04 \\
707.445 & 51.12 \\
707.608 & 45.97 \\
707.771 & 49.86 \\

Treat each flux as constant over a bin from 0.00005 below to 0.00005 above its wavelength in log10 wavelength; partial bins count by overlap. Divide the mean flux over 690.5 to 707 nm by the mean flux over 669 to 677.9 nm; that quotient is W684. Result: 1.3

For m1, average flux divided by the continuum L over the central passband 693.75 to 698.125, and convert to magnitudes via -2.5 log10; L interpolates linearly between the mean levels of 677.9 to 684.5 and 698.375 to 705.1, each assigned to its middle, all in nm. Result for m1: 0.18 mag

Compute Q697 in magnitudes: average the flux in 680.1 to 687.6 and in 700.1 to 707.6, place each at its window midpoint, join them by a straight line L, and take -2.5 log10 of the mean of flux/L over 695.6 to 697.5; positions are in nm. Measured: 0.23 mag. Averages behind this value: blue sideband 26.8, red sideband 39.7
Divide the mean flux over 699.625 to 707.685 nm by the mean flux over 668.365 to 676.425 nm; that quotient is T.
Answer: 1.5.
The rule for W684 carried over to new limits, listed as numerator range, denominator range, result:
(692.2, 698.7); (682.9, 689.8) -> 1.10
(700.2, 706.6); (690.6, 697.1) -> 1.36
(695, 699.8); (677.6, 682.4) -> 1.10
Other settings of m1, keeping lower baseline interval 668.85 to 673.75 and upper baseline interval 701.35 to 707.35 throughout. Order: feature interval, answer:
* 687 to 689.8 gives 0.21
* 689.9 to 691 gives 0.08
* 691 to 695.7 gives 0.24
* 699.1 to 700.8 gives 0.17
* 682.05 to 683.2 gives 0.10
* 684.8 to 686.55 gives 0.26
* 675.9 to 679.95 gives 0.09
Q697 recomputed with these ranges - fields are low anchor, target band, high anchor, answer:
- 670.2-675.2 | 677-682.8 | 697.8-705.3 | 0.07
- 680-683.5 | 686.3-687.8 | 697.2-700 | 0.17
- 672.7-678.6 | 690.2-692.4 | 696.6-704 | 0.06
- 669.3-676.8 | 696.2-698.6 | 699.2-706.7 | 0.23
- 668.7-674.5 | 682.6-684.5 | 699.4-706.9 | 0.12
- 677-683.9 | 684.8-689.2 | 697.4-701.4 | 0.13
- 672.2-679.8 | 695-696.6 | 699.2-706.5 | 0.18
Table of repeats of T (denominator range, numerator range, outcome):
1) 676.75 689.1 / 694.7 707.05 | 1.32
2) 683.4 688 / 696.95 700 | 1.18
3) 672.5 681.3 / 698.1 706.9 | 1.41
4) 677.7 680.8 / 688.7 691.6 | 1.08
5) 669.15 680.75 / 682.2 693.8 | 1.05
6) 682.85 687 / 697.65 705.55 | 1.38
